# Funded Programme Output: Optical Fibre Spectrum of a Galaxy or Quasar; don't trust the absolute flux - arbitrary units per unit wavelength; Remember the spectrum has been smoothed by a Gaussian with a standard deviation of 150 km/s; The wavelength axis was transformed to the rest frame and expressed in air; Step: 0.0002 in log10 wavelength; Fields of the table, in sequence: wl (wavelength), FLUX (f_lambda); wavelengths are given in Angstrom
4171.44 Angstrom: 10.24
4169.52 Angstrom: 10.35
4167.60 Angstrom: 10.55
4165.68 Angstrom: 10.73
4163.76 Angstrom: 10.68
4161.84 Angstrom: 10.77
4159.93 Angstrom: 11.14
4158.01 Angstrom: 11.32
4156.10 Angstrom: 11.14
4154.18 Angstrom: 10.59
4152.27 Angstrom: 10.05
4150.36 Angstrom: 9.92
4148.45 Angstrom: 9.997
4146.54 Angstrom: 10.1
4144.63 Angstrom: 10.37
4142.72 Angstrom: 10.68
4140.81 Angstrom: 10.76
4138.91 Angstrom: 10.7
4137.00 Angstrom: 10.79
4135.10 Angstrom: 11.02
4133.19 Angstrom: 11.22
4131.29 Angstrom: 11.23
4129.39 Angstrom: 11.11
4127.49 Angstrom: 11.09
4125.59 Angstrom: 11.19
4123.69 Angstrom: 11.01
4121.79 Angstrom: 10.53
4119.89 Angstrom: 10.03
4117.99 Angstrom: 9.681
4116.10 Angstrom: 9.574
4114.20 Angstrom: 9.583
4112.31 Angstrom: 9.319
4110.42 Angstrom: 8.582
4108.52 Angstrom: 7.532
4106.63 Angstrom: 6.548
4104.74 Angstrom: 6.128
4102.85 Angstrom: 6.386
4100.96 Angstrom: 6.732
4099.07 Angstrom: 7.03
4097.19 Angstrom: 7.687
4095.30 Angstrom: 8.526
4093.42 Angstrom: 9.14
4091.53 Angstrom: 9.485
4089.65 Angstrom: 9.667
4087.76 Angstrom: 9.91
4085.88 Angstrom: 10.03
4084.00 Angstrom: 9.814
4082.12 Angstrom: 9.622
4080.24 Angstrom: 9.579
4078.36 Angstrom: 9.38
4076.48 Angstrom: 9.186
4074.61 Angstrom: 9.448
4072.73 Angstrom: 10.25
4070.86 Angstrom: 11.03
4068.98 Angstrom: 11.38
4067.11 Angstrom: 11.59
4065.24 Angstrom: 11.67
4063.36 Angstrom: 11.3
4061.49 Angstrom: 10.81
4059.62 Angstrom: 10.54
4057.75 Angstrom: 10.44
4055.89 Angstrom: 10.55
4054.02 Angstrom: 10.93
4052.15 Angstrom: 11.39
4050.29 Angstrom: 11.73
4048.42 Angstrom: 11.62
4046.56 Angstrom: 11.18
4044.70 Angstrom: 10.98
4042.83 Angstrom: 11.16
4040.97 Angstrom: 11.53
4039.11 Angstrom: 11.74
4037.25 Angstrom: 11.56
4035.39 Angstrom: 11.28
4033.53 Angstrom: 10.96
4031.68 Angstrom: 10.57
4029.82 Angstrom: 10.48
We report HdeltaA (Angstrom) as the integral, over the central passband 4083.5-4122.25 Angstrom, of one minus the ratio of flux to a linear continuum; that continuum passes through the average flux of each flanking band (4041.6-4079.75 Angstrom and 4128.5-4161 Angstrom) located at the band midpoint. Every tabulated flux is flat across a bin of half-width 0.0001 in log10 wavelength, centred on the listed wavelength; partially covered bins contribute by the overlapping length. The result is 7.7 Angstrom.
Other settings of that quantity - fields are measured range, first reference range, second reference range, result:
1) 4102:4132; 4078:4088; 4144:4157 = 2.1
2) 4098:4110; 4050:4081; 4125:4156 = 4.3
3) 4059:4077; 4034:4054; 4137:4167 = 0.7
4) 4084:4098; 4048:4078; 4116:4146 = 2.0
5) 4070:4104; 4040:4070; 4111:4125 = 5.0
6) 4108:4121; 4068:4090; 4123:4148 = 1.6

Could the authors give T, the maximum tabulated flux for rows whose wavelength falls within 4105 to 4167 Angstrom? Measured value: 11.32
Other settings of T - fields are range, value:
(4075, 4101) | 10.03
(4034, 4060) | 11.74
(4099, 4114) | 9.319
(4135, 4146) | 11.02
